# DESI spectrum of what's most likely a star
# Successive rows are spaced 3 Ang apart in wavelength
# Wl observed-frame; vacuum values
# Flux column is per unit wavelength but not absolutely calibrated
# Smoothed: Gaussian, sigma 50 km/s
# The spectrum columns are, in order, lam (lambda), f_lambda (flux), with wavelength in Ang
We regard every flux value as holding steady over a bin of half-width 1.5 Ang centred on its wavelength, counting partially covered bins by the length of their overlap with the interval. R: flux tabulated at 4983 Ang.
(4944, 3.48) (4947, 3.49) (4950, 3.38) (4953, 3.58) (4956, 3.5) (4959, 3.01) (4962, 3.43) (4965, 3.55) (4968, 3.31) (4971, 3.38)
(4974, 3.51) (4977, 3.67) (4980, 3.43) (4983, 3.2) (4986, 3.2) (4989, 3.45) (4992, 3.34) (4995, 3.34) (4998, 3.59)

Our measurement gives 3.2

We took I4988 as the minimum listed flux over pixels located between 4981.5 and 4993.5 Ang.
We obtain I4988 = 3.2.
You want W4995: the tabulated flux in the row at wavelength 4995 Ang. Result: 3.34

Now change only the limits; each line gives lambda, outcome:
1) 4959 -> 3.01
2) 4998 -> 3.59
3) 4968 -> 3.31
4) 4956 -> 3.5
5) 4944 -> 3.48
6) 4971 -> 3.38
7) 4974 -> 3.51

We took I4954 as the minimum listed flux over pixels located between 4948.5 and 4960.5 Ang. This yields 3.01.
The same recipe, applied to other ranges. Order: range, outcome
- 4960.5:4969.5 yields 3.31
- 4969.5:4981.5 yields 3.38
